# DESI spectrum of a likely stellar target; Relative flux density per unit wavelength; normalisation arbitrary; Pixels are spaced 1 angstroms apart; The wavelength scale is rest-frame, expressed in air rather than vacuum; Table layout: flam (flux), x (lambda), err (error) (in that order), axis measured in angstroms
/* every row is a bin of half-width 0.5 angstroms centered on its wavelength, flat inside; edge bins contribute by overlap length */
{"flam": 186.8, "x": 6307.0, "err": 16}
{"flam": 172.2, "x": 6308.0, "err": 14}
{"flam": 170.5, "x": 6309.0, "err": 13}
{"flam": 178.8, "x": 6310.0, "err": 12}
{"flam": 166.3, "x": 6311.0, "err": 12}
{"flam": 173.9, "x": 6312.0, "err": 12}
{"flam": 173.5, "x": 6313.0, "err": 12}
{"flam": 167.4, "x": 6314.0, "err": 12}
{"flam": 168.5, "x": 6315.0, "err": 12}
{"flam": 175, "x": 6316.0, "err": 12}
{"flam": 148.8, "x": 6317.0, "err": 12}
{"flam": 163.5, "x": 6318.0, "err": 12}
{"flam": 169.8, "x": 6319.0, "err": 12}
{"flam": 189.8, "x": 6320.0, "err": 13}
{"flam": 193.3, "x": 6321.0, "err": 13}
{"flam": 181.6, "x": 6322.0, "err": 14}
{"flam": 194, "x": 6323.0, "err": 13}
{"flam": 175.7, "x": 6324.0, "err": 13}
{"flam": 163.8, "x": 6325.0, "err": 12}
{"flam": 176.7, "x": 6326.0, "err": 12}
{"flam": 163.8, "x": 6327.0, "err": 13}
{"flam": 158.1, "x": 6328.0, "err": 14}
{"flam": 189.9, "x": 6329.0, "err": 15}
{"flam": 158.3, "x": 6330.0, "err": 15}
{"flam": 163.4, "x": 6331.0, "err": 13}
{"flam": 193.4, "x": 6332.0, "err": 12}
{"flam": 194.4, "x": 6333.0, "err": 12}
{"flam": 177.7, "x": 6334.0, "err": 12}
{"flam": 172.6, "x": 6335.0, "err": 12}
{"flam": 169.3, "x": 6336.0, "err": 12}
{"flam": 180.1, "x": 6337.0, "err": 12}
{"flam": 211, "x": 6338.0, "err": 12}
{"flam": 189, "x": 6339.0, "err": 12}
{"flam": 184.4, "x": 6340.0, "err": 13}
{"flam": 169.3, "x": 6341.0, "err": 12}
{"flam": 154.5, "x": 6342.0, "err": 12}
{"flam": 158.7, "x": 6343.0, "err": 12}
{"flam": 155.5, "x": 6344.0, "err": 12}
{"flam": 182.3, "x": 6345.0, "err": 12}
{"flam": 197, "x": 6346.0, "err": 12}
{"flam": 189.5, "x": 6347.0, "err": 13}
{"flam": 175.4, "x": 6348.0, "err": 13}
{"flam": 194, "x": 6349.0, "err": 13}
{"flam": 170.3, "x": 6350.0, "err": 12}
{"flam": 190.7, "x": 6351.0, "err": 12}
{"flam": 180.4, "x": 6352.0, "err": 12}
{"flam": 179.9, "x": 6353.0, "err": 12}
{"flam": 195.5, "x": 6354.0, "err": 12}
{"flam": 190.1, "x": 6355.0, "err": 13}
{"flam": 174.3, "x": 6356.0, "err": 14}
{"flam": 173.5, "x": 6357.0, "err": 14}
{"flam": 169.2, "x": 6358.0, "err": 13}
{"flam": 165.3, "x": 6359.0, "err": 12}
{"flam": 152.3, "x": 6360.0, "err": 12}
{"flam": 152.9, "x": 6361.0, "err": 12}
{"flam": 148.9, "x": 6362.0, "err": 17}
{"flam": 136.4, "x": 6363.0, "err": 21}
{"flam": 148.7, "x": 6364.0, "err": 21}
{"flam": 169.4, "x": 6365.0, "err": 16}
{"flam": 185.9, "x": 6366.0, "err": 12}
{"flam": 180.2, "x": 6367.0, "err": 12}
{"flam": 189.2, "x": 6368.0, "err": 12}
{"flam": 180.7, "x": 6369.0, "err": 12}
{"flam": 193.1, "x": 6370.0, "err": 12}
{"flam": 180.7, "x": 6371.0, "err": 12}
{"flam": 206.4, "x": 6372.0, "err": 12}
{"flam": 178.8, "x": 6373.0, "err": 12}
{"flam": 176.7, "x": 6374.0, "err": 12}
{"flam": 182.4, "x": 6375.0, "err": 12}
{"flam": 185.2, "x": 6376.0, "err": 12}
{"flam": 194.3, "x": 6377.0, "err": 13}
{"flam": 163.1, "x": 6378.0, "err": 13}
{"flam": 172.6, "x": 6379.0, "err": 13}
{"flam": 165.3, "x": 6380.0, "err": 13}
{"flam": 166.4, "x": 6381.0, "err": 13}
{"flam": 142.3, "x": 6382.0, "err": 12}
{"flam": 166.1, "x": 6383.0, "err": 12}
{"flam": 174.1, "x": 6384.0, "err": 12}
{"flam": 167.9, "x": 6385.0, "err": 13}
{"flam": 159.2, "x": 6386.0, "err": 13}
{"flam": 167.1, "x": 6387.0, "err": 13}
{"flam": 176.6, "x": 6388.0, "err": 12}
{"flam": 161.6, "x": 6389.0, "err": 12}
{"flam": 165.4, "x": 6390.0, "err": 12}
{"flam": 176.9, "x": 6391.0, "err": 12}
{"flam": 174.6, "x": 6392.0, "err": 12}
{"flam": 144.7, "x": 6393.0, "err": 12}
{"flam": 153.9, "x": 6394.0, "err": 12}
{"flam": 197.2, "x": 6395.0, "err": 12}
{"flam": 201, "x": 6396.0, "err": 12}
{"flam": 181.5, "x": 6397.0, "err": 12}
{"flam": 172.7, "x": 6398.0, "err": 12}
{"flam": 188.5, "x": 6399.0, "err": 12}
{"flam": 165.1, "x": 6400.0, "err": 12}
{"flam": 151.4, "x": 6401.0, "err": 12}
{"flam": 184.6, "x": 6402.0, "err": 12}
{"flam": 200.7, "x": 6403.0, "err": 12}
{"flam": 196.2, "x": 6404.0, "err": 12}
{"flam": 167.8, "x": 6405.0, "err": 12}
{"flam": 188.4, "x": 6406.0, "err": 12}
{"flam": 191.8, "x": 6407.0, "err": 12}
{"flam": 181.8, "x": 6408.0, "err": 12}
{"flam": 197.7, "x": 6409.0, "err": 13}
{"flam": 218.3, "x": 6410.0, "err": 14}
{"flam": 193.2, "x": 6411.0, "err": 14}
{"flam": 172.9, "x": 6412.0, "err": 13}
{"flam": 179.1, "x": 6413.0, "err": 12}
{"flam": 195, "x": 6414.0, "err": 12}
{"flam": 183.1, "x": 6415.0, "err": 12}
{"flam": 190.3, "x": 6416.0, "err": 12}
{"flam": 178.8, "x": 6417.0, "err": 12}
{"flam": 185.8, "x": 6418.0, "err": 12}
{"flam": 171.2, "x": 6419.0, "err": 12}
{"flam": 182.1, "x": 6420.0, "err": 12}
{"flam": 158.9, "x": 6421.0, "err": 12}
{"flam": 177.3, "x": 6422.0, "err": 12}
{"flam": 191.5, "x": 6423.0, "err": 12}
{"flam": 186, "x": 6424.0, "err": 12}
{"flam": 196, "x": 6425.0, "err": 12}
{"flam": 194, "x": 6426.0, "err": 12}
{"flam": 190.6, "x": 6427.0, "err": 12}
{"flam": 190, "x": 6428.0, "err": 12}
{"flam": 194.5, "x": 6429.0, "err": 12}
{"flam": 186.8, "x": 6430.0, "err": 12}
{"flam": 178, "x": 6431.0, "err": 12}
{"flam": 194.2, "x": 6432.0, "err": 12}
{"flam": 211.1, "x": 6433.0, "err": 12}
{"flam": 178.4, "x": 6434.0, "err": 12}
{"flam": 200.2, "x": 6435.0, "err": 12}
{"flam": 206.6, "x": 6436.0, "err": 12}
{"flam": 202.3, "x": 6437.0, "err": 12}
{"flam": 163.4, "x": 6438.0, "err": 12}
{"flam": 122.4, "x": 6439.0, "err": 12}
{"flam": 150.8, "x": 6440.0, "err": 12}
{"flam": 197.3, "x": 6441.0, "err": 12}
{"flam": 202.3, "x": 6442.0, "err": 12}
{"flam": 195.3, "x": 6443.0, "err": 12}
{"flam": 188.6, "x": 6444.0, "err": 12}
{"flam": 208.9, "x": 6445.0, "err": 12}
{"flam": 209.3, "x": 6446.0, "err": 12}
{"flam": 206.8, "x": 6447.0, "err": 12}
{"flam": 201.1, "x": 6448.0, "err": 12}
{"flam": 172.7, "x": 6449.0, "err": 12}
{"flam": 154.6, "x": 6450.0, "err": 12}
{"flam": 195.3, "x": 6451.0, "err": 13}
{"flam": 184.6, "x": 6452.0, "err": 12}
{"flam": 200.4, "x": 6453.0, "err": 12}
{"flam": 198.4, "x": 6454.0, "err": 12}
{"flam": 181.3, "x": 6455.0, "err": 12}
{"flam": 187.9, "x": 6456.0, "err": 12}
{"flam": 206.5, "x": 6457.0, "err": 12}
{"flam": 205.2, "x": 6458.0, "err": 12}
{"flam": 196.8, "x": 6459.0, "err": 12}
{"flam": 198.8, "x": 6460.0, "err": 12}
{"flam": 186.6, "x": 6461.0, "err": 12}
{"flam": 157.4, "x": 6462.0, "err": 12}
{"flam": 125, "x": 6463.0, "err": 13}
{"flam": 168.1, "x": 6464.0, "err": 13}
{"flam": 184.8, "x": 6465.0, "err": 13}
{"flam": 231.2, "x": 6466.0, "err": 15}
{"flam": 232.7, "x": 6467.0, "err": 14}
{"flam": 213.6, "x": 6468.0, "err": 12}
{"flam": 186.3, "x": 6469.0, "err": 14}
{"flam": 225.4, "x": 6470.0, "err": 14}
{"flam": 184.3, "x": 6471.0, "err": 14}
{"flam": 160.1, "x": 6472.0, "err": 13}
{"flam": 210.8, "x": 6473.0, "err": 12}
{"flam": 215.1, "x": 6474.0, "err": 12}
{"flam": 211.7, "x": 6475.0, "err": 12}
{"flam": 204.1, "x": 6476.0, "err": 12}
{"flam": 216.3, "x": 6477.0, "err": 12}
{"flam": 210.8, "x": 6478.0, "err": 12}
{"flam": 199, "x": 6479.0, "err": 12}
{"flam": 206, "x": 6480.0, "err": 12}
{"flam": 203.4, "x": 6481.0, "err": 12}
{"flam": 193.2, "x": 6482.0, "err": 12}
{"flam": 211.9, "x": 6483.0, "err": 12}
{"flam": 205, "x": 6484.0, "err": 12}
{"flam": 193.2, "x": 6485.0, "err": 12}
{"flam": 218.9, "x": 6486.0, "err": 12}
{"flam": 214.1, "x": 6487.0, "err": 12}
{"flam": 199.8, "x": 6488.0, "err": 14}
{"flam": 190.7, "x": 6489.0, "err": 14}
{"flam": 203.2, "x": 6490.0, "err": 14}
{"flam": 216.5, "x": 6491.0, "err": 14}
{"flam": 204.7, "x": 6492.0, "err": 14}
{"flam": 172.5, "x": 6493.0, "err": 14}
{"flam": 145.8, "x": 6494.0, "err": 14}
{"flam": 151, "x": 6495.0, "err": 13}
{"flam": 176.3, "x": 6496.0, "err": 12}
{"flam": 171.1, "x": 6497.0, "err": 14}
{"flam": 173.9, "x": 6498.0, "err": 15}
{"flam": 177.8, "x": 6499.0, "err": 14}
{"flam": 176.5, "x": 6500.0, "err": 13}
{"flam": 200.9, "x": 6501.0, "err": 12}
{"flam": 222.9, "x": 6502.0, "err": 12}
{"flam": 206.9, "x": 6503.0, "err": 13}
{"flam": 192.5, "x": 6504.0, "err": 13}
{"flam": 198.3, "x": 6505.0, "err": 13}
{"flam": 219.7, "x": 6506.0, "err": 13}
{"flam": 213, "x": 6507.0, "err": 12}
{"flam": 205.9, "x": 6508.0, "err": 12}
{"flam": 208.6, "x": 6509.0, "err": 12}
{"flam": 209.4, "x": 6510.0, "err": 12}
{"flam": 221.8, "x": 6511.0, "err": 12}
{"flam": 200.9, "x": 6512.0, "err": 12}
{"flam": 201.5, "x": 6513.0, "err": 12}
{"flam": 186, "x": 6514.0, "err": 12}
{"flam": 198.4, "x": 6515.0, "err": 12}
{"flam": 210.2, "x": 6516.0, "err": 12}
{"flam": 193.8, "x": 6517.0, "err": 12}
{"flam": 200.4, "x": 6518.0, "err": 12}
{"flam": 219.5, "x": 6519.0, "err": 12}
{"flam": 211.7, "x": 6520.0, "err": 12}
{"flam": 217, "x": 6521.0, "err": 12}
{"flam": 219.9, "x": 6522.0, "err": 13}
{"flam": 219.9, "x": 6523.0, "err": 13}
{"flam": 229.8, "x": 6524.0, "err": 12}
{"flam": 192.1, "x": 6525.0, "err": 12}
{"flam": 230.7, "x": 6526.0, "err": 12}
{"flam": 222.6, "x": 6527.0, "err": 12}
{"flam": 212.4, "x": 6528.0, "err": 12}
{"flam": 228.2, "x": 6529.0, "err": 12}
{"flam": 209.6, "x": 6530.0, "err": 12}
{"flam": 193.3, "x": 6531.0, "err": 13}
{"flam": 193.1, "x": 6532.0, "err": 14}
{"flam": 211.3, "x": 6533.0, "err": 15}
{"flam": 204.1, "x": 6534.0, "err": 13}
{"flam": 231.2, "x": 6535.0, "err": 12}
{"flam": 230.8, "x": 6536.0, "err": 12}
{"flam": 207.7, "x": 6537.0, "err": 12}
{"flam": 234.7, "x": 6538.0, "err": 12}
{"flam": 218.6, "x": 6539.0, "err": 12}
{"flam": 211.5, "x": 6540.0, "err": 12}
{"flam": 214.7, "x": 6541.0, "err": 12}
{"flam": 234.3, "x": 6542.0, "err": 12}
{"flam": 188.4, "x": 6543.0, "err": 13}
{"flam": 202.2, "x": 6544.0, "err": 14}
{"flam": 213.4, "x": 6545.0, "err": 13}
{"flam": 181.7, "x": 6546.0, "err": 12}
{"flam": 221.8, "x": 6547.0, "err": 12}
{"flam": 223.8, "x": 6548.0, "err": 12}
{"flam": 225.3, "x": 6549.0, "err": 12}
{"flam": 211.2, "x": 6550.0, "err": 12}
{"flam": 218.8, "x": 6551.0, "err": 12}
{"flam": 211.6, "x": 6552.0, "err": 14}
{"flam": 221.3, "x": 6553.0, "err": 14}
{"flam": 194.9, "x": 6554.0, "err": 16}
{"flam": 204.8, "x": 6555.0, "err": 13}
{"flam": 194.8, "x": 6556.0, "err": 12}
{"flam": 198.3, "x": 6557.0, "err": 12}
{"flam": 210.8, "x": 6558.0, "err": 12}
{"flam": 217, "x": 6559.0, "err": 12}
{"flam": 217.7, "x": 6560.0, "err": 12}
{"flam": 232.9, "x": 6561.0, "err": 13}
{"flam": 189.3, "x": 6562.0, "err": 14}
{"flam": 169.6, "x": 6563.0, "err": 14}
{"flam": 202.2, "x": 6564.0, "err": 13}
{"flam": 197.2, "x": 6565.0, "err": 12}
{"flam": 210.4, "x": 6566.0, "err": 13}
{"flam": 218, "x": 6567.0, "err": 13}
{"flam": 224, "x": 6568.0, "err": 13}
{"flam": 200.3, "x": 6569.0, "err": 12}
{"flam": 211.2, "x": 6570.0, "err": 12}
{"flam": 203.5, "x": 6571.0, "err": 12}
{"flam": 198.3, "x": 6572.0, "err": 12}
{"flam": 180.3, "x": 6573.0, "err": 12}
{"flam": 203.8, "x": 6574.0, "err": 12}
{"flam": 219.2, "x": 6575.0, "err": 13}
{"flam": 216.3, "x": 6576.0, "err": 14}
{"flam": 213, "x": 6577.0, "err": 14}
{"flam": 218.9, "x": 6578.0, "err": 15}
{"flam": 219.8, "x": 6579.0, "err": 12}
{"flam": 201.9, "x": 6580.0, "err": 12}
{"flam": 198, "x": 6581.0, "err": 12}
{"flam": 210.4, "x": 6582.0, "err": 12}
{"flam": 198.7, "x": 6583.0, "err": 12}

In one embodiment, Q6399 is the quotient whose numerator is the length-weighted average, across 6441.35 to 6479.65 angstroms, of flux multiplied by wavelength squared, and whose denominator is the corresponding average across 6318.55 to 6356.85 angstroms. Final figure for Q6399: 1.13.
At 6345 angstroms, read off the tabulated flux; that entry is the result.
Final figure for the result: 182.3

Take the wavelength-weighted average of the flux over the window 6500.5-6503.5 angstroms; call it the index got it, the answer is 210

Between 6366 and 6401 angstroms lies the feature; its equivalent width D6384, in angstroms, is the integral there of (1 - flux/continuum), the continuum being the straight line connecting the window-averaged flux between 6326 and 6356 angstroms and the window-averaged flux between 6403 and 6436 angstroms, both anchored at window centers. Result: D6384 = 1.7 angstroms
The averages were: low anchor 179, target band 175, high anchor 188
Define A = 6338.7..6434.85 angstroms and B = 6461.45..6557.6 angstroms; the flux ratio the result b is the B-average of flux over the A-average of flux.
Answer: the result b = 1.14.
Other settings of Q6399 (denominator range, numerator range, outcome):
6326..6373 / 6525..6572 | 1.27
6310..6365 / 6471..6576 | 1.25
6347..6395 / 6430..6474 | 1.13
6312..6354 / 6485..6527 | 1.20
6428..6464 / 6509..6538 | 1.16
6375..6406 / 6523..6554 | 1.29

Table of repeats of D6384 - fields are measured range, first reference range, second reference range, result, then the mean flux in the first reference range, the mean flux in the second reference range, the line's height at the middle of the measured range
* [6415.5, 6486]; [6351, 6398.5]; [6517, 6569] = -0.50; 173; 211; 190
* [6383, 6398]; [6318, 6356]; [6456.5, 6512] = 1.15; 179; 197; 186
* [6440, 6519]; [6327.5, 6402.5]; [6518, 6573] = 0.58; 175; 211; 198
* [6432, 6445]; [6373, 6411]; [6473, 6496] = 0.12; 177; 199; 188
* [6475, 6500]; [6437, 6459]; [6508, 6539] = 0.75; 188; 212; 200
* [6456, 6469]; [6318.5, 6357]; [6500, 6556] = 0.52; 179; 211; 200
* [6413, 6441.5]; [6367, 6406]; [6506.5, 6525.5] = 0.30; 176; 208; 186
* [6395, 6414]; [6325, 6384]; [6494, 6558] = -0.15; 175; 206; 184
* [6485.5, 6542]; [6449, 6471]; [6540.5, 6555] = -0.31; 191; 211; 203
